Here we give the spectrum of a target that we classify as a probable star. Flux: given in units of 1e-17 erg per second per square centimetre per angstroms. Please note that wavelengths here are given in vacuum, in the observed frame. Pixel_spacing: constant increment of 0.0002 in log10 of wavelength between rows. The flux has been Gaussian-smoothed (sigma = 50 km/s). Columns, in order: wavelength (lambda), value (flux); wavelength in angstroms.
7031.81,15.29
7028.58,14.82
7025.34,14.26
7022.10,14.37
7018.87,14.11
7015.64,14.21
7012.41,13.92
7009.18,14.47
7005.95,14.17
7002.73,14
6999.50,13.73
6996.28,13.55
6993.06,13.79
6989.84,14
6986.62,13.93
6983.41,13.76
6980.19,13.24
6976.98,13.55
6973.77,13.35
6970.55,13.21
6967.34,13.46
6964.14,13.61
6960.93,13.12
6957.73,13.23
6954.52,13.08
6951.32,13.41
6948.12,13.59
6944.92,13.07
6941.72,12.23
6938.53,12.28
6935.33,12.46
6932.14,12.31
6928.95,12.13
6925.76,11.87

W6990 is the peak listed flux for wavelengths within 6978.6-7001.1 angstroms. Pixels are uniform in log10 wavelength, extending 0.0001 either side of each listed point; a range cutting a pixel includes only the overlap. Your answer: 14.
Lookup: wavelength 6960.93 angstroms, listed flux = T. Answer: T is 13.12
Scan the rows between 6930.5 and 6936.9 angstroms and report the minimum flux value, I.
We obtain 12.31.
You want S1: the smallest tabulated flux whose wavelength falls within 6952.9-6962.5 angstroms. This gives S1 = 13.08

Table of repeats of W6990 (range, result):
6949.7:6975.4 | 13.61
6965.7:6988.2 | 13.93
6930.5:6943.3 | 12.46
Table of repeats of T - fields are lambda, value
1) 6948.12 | 13.59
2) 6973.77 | 13.35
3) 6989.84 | 14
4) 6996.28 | 13.55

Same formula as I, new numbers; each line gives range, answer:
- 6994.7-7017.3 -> 13.55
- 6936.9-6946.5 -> 12.23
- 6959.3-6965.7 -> 13.12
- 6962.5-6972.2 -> 13.21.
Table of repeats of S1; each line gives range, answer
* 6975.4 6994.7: 13.24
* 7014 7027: 14.11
